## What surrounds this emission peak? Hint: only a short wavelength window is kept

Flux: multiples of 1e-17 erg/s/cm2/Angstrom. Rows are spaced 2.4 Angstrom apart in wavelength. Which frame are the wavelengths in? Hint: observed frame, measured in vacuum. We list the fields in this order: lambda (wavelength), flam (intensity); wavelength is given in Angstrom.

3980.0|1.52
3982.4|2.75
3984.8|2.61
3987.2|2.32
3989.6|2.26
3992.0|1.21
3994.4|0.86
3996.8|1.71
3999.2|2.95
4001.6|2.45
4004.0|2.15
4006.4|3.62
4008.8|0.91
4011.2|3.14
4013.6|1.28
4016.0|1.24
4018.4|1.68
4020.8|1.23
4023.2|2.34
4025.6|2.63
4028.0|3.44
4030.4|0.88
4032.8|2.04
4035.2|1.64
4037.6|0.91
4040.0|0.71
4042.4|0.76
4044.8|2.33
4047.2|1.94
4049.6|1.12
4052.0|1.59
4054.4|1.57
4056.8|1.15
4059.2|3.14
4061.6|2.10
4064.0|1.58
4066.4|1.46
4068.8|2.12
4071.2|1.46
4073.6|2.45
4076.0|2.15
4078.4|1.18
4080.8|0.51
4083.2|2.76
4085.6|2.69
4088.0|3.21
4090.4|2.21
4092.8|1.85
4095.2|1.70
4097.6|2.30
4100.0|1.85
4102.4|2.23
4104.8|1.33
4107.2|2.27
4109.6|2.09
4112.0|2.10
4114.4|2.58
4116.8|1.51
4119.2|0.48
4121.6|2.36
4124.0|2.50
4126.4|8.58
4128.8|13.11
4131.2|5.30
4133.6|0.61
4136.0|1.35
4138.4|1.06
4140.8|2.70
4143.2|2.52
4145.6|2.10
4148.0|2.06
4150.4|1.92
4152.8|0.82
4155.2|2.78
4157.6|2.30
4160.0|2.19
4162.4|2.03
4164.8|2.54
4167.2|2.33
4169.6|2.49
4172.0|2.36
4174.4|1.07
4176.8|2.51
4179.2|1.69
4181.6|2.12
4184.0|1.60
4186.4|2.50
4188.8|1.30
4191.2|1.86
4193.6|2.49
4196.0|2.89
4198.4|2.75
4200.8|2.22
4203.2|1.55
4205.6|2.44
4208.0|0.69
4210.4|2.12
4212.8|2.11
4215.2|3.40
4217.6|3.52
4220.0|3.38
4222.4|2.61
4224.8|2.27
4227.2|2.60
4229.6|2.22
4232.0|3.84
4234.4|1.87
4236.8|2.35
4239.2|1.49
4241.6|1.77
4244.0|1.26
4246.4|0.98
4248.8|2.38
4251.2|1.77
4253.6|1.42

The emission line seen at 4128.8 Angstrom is [O II]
